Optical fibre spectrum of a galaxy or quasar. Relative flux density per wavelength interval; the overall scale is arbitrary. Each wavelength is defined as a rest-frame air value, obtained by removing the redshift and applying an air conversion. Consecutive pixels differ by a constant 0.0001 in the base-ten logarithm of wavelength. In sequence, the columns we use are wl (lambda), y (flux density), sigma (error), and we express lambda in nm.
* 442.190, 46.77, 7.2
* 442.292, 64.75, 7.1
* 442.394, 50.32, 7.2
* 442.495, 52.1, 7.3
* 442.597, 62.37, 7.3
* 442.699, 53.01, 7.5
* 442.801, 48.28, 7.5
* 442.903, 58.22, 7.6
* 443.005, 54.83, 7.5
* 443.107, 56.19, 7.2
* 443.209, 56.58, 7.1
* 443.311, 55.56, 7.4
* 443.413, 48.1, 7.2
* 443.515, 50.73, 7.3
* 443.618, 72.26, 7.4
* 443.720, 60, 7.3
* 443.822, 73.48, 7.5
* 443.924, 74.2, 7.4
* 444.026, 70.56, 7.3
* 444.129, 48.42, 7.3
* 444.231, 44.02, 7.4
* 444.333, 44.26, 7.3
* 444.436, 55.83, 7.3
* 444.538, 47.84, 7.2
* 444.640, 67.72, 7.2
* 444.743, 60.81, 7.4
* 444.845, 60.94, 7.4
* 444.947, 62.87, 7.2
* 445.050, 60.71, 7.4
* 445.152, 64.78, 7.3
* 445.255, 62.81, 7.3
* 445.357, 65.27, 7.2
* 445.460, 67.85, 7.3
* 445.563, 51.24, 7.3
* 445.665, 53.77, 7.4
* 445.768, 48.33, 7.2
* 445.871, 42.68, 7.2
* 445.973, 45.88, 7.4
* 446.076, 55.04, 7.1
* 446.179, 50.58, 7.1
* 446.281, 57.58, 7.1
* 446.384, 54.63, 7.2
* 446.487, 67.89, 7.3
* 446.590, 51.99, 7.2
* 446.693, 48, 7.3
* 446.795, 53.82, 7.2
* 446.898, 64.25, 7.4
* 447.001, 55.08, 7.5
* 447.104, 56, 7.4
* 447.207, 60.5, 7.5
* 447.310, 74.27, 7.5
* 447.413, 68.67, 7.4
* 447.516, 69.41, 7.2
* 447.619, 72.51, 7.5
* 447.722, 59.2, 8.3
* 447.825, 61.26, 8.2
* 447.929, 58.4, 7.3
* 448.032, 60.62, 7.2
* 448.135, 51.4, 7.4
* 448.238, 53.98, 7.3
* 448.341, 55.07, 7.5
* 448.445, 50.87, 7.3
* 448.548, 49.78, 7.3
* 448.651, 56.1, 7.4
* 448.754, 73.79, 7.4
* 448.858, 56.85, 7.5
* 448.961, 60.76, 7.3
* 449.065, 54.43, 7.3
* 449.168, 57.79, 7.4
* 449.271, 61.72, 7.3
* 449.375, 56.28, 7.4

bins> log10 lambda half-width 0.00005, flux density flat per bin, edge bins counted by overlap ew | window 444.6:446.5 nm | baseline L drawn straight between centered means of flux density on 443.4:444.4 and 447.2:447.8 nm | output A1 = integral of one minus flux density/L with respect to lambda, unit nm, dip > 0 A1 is 0.15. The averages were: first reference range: 58.9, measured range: 57.7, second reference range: 67.7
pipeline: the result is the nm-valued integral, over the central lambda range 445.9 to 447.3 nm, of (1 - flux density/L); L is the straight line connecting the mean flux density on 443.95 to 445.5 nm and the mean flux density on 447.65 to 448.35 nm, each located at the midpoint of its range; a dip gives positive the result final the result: 0.06 nm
